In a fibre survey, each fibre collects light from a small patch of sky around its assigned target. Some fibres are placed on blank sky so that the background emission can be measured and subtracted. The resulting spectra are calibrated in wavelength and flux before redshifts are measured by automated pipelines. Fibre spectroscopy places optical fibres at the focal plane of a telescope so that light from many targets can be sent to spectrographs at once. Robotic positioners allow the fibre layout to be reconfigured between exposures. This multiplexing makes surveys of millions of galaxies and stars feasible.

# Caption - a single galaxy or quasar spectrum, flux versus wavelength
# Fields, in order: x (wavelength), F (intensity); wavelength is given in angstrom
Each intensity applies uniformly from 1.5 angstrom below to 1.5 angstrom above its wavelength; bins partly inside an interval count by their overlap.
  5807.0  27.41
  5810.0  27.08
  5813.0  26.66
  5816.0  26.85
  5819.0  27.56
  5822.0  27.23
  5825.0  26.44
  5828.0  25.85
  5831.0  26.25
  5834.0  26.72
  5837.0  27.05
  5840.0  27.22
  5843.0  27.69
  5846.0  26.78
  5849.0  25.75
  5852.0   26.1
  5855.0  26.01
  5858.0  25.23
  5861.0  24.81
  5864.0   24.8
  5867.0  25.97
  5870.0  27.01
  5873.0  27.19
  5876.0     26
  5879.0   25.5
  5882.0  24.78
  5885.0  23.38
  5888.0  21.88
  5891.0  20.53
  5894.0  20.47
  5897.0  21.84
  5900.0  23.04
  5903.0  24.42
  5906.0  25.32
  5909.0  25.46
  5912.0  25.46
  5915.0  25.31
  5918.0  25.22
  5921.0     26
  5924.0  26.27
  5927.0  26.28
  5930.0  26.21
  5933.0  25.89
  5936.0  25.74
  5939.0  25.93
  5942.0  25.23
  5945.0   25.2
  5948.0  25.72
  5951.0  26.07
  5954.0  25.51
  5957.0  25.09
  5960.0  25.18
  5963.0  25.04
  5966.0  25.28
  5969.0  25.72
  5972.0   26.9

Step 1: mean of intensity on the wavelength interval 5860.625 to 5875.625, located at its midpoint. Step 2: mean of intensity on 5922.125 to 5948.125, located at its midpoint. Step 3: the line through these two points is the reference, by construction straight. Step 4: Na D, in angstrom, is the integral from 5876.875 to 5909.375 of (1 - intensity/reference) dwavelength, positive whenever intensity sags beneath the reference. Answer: 3.3 angstrom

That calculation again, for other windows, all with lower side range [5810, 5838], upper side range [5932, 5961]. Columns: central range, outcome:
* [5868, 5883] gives 0.1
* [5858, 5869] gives 0.5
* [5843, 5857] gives 0.1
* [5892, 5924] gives 2.0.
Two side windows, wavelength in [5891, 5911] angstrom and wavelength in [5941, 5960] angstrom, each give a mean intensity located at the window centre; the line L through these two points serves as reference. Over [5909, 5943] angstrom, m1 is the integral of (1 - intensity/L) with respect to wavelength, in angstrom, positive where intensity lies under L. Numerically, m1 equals -2.0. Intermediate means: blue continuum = 23.3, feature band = 25.8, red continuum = 25.5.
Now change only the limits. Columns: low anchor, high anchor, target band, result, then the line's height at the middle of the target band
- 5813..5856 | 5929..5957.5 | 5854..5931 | 4.05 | 26.1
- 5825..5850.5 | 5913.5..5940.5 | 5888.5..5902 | 2.34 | 26.1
